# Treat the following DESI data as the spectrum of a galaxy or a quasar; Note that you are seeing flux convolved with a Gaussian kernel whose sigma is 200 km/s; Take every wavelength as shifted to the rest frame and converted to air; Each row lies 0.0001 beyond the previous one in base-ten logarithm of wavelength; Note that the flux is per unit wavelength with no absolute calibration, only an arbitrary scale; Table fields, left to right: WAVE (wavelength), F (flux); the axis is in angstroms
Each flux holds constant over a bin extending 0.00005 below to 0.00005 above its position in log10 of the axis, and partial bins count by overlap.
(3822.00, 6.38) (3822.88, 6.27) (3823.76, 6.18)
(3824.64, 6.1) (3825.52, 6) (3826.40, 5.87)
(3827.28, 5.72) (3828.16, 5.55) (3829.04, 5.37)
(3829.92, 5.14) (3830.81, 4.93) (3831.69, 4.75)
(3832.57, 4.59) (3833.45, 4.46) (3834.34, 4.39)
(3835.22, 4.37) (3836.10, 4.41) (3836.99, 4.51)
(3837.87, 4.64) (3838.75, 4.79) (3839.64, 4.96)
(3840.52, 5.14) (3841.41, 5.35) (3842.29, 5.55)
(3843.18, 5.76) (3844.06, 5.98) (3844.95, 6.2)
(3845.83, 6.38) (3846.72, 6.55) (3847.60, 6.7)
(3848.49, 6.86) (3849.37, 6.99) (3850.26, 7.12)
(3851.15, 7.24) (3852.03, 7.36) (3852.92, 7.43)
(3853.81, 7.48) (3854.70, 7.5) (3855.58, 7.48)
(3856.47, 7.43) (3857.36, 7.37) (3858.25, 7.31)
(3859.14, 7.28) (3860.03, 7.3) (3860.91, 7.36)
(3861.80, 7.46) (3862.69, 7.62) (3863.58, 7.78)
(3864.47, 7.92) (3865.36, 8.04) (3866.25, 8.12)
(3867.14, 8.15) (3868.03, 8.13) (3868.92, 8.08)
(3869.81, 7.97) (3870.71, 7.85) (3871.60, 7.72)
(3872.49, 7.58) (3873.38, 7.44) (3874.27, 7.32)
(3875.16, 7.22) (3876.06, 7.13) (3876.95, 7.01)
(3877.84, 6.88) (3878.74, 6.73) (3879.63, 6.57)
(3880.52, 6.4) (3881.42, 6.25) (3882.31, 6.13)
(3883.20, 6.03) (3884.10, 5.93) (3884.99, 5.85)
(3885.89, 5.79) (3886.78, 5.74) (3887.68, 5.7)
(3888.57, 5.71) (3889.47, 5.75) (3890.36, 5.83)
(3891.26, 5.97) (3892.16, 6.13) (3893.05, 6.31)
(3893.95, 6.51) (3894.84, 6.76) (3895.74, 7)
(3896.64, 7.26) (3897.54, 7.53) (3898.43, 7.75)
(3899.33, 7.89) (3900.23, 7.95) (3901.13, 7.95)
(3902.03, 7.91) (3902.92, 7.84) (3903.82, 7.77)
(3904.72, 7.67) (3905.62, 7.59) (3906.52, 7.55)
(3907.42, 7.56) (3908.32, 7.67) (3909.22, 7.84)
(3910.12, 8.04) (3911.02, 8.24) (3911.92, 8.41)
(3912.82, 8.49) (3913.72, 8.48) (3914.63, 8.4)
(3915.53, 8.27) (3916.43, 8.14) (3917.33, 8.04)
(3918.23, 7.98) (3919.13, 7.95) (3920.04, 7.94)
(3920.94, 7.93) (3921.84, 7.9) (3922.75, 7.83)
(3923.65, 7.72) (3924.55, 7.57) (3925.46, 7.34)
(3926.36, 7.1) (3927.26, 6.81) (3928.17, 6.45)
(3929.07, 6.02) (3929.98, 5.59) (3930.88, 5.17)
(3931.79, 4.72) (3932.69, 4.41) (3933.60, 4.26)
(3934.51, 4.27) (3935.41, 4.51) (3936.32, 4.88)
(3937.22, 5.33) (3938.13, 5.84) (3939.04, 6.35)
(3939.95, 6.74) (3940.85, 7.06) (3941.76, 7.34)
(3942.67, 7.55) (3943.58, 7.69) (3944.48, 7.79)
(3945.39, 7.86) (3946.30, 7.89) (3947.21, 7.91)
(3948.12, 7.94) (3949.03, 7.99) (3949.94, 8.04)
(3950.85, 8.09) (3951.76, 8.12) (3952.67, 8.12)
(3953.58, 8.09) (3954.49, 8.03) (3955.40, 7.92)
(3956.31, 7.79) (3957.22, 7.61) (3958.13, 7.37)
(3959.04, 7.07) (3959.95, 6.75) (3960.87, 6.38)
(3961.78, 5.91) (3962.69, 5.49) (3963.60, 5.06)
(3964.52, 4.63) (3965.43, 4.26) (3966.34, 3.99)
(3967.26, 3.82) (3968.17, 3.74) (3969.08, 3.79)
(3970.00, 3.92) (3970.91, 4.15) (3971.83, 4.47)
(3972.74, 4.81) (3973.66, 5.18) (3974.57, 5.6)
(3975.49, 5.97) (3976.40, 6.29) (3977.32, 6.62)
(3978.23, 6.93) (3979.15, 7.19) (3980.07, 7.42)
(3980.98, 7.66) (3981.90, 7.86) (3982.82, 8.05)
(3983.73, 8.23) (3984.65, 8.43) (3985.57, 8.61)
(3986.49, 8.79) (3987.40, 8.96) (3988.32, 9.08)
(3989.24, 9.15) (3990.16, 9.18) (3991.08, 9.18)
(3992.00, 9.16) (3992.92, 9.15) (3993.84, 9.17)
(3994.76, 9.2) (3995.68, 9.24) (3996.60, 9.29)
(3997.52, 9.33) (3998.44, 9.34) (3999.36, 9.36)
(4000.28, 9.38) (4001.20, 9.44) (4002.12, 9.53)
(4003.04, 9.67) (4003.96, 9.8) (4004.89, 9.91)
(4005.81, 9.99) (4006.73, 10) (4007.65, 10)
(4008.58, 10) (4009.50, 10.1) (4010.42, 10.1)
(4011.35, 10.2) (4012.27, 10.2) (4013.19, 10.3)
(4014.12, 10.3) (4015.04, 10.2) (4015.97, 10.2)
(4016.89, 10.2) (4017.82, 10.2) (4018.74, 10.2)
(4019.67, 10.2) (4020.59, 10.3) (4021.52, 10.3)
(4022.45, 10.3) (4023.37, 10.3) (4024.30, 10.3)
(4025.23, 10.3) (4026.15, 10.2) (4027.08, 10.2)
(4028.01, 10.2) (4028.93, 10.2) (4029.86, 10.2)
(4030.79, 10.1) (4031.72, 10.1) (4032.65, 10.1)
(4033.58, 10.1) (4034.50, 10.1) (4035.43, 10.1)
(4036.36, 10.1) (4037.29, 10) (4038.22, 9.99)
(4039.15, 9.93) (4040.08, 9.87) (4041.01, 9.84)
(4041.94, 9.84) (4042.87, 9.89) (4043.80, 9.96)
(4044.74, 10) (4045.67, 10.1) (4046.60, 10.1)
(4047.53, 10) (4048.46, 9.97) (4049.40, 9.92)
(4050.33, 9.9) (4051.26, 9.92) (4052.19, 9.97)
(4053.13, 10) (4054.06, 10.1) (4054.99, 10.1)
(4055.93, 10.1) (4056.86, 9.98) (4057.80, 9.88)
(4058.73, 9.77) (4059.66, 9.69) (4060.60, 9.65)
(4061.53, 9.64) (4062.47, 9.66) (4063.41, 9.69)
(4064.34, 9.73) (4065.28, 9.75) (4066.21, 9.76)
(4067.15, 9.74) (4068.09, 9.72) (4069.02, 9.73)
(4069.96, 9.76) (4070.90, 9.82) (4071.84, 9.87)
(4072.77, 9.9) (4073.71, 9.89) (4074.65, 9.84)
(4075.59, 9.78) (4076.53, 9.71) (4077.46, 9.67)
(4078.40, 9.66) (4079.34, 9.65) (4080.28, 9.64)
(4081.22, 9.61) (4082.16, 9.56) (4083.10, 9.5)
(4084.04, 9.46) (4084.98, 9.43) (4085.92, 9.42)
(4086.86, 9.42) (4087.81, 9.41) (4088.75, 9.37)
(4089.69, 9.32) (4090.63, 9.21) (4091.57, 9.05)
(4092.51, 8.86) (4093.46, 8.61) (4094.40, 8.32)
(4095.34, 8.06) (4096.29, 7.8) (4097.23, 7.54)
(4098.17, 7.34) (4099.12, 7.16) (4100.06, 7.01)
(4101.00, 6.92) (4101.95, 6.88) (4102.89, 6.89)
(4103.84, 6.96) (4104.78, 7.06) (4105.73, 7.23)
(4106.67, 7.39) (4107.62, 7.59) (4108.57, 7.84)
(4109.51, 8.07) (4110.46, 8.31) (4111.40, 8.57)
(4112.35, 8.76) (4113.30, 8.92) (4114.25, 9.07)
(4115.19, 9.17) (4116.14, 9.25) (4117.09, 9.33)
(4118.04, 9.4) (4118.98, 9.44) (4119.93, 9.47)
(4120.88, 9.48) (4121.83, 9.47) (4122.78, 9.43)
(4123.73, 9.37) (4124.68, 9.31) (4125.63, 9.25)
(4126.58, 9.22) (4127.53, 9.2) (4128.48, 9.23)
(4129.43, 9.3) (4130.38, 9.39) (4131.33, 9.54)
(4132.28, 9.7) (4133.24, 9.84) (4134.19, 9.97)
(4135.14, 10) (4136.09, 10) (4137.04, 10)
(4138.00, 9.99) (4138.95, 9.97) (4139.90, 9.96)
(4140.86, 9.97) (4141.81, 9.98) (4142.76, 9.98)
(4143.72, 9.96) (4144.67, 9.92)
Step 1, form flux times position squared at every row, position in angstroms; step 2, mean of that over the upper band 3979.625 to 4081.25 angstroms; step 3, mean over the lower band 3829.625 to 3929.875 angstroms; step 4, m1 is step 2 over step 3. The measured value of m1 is 1.52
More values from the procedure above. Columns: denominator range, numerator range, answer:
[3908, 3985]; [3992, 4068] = 1.53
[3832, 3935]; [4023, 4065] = 1.58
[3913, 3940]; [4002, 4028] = 1.59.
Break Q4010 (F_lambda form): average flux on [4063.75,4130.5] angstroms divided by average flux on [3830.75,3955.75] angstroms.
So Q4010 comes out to 1.3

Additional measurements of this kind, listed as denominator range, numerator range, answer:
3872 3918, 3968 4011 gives 1.14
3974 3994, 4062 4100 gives 1.16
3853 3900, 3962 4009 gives 1.08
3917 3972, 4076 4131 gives 1.35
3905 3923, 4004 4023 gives 1.27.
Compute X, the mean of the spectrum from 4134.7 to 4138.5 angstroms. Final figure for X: 10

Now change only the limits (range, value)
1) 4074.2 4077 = 9.8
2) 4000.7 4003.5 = 9.56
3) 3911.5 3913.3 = 8.46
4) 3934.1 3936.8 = 4.58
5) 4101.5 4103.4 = 6.88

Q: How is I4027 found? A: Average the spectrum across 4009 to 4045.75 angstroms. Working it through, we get 10.1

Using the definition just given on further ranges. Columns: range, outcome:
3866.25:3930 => 7.26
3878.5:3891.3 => 6.02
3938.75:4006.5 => 7.49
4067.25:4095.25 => 9.47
